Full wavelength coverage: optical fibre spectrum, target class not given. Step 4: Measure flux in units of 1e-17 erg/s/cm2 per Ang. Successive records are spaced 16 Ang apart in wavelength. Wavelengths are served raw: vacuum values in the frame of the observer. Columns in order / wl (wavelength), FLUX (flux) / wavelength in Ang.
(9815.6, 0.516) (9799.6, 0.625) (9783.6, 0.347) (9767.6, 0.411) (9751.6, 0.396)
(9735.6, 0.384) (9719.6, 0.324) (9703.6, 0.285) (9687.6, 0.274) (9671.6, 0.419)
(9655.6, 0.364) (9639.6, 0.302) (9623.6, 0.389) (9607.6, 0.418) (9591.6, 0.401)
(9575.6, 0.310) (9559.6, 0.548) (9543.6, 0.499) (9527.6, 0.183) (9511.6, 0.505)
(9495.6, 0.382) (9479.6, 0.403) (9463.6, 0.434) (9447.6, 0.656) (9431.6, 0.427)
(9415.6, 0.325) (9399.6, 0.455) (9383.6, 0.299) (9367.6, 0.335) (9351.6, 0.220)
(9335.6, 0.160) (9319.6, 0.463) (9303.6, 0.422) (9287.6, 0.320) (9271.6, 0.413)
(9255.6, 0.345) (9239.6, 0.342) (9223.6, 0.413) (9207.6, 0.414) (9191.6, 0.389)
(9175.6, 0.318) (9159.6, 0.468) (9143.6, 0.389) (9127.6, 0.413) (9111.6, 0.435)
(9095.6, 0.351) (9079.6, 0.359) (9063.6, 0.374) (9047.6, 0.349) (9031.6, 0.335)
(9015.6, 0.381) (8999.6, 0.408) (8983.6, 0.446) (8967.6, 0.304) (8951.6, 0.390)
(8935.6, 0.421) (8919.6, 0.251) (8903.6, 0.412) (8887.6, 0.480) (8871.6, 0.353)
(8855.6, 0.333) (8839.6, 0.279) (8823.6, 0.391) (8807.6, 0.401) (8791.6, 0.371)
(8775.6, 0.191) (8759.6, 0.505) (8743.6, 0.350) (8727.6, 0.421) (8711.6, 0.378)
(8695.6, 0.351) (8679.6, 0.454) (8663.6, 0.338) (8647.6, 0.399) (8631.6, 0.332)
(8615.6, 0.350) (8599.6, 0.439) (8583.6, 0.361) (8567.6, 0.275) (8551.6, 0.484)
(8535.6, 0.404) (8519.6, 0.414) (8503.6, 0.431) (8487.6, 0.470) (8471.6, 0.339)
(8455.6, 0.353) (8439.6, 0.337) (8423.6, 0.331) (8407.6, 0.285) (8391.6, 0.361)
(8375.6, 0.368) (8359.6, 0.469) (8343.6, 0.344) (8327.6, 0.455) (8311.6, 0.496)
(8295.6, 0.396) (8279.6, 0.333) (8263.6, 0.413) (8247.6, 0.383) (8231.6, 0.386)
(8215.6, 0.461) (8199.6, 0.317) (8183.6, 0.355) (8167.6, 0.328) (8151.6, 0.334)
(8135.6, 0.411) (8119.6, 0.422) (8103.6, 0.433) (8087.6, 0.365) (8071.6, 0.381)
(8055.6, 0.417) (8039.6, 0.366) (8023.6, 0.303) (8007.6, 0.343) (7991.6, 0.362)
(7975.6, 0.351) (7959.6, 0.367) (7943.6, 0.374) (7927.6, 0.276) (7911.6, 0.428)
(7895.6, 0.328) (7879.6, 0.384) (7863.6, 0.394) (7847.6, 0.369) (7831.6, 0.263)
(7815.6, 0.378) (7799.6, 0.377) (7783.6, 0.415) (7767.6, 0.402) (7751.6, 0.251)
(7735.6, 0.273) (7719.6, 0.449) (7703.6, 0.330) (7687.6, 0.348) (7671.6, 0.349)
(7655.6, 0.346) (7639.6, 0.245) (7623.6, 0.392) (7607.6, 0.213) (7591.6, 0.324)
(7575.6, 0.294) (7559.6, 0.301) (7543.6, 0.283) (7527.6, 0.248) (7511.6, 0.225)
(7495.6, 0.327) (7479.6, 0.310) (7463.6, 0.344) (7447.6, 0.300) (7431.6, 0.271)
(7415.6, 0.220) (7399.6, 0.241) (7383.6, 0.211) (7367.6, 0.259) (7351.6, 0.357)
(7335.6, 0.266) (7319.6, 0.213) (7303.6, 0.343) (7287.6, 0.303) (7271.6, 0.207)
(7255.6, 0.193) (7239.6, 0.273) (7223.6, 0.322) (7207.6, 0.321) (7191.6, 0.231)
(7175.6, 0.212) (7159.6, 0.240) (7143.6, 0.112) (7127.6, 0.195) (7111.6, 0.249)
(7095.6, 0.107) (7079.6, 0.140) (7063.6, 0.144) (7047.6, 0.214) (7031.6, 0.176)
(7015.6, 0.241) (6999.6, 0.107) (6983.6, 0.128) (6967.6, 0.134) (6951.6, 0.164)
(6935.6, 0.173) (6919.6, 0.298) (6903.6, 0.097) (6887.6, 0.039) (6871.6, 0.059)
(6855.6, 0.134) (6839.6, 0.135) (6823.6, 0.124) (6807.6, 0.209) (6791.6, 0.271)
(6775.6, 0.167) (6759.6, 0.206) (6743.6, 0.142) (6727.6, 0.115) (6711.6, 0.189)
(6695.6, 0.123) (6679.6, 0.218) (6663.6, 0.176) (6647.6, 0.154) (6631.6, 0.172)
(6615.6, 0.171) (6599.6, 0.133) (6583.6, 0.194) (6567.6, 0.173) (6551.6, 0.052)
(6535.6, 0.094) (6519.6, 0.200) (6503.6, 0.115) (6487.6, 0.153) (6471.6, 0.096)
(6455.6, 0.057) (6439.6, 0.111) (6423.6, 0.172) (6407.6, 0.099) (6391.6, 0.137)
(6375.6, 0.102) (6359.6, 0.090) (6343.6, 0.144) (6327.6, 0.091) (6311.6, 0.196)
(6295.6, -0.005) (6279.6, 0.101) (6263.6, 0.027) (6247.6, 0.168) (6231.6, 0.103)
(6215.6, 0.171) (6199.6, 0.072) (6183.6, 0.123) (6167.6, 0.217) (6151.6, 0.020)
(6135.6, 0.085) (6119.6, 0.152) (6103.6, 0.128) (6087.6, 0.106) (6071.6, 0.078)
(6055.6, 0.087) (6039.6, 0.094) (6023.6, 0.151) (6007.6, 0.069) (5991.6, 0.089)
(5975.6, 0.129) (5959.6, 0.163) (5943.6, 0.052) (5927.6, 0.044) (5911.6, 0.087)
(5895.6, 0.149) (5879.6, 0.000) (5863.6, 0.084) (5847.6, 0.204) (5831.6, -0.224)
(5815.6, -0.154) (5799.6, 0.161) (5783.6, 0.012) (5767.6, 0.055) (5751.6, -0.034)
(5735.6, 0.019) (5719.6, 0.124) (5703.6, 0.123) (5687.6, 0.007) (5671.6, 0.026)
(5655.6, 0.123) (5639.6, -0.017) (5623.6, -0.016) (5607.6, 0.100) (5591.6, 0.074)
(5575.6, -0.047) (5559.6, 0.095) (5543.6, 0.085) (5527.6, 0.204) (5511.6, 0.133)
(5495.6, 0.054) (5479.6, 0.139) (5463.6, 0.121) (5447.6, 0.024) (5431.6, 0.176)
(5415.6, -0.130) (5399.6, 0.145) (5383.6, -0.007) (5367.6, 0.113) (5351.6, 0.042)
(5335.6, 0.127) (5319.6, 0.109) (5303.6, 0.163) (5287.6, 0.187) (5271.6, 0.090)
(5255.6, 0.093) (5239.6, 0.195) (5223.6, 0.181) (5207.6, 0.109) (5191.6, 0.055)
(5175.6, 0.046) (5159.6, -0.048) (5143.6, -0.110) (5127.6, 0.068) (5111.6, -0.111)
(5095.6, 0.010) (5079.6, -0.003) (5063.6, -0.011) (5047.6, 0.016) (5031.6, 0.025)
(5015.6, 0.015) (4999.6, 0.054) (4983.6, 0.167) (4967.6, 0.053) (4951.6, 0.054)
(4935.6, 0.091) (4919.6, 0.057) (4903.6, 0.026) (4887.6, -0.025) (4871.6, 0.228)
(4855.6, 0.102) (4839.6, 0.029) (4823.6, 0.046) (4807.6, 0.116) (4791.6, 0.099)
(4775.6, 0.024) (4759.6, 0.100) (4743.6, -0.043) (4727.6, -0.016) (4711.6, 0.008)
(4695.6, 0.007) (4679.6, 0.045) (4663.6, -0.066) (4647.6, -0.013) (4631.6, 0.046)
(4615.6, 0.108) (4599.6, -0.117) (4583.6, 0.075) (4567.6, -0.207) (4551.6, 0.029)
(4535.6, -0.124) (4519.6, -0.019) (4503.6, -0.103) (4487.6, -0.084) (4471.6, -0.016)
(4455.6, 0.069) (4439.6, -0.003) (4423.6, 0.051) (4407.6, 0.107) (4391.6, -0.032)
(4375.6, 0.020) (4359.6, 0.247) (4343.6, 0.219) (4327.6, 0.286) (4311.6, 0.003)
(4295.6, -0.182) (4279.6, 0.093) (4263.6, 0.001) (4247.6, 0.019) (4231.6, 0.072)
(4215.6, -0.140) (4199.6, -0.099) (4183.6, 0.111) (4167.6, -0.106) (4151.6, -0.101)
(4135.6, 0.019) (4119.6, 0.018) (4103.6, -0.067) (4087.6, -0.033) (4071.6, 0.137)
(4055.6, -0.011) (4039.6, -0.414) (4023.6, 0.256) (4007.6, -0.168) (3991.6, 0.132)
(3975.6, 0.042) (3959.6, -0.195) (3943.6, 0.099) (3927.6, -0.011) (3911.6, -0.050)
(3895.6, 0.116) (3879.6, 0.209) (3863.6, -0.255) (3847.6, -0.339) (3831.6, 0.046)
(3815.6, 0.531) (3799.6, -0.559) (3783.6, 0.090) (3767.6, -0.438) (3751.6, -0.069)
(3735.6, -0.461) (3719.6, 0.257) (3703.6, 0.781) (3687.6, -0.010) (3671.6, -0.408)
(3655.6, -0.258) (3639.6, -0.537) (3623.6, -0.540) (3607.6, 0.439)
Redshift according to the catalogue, 0.80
